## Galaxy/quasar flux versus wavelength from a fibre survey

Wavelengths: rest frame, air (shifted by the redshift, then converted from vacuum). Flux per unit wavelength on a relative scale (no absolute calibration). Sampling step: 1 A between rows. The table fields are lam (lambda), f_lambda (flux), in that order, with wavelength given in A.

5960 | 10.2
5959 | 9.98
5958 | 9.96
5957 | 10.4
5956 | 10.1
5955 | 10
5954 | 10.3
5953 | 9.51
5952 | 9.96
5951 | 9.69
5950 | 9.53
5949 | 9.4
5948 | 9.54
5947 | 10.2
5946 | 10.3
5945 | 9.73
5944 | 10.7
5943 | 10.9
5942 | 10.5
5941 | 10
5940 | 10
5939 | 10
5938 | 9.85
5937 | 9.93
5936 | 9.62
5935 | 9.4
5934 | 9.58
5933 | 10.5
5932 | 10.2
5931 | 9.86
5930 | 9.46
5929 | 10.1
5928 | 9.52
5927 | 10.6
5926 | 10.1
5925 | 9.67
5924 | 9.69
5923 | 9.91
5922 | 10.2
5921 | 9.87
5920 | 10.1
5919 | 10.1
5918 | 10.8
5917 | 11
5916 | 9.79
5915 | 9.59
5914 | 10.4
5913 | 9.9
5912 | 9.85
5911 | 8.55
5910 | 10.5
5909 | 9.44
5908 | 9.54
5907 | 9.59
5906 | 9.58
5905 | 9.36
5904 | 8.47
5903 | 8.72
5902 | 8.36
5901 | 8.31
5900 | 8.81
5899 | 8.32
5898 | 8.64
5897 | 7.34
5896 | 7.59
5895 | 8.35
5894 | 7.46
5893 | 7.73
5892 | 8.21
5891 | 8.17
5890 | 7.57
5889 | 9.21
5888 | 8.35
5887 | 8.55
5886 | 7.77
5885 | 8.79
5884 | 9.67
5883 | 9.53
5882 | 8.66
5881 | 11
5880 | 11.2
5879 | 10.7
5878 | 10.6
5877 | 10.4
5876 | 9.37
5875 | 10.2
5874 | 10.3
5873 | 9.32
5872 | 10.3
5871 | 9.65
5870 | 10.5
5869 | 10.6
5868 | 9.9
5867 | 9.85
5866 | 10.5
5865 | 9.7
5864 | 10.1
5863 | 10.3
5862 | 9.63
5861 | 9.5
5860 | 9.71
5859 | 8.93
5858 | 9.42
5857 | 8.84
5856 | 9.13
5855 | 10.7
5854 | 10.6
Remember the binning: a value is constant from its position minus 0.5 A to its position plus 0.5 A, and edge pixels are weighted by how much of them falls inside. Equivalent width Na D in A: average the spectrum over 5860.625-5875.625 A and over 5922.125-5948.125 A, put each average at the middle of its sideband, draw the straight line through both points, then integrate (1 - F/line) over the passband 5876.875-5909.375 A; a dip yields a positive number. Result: 3.7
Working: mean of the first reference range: 10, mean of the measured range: 8.89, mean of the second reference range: 10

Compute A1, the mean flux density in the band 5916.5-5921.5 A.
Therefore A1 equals 10.4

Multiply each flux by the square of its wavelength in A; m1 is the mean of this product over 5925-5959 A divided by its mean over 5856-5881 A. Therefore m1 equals 1.02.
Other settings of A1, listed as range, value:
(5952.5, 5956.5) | 9.98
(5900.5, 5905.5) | 8.64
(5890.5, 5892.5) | 8.19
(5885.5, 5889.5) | 8.47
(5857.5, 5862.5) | 9.44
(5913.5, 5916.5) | 9.93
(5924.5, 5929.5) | 10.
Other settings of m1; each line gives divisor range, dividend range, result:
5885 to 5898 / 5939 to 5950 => 1.27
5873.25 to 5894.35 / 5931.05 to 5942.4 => 1.10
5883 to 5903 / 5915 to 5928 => 1.23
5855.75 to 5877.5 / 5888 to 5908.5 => 0.87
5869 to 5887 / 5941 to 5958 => 1.04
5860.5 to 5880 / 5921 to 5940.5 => 1.00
